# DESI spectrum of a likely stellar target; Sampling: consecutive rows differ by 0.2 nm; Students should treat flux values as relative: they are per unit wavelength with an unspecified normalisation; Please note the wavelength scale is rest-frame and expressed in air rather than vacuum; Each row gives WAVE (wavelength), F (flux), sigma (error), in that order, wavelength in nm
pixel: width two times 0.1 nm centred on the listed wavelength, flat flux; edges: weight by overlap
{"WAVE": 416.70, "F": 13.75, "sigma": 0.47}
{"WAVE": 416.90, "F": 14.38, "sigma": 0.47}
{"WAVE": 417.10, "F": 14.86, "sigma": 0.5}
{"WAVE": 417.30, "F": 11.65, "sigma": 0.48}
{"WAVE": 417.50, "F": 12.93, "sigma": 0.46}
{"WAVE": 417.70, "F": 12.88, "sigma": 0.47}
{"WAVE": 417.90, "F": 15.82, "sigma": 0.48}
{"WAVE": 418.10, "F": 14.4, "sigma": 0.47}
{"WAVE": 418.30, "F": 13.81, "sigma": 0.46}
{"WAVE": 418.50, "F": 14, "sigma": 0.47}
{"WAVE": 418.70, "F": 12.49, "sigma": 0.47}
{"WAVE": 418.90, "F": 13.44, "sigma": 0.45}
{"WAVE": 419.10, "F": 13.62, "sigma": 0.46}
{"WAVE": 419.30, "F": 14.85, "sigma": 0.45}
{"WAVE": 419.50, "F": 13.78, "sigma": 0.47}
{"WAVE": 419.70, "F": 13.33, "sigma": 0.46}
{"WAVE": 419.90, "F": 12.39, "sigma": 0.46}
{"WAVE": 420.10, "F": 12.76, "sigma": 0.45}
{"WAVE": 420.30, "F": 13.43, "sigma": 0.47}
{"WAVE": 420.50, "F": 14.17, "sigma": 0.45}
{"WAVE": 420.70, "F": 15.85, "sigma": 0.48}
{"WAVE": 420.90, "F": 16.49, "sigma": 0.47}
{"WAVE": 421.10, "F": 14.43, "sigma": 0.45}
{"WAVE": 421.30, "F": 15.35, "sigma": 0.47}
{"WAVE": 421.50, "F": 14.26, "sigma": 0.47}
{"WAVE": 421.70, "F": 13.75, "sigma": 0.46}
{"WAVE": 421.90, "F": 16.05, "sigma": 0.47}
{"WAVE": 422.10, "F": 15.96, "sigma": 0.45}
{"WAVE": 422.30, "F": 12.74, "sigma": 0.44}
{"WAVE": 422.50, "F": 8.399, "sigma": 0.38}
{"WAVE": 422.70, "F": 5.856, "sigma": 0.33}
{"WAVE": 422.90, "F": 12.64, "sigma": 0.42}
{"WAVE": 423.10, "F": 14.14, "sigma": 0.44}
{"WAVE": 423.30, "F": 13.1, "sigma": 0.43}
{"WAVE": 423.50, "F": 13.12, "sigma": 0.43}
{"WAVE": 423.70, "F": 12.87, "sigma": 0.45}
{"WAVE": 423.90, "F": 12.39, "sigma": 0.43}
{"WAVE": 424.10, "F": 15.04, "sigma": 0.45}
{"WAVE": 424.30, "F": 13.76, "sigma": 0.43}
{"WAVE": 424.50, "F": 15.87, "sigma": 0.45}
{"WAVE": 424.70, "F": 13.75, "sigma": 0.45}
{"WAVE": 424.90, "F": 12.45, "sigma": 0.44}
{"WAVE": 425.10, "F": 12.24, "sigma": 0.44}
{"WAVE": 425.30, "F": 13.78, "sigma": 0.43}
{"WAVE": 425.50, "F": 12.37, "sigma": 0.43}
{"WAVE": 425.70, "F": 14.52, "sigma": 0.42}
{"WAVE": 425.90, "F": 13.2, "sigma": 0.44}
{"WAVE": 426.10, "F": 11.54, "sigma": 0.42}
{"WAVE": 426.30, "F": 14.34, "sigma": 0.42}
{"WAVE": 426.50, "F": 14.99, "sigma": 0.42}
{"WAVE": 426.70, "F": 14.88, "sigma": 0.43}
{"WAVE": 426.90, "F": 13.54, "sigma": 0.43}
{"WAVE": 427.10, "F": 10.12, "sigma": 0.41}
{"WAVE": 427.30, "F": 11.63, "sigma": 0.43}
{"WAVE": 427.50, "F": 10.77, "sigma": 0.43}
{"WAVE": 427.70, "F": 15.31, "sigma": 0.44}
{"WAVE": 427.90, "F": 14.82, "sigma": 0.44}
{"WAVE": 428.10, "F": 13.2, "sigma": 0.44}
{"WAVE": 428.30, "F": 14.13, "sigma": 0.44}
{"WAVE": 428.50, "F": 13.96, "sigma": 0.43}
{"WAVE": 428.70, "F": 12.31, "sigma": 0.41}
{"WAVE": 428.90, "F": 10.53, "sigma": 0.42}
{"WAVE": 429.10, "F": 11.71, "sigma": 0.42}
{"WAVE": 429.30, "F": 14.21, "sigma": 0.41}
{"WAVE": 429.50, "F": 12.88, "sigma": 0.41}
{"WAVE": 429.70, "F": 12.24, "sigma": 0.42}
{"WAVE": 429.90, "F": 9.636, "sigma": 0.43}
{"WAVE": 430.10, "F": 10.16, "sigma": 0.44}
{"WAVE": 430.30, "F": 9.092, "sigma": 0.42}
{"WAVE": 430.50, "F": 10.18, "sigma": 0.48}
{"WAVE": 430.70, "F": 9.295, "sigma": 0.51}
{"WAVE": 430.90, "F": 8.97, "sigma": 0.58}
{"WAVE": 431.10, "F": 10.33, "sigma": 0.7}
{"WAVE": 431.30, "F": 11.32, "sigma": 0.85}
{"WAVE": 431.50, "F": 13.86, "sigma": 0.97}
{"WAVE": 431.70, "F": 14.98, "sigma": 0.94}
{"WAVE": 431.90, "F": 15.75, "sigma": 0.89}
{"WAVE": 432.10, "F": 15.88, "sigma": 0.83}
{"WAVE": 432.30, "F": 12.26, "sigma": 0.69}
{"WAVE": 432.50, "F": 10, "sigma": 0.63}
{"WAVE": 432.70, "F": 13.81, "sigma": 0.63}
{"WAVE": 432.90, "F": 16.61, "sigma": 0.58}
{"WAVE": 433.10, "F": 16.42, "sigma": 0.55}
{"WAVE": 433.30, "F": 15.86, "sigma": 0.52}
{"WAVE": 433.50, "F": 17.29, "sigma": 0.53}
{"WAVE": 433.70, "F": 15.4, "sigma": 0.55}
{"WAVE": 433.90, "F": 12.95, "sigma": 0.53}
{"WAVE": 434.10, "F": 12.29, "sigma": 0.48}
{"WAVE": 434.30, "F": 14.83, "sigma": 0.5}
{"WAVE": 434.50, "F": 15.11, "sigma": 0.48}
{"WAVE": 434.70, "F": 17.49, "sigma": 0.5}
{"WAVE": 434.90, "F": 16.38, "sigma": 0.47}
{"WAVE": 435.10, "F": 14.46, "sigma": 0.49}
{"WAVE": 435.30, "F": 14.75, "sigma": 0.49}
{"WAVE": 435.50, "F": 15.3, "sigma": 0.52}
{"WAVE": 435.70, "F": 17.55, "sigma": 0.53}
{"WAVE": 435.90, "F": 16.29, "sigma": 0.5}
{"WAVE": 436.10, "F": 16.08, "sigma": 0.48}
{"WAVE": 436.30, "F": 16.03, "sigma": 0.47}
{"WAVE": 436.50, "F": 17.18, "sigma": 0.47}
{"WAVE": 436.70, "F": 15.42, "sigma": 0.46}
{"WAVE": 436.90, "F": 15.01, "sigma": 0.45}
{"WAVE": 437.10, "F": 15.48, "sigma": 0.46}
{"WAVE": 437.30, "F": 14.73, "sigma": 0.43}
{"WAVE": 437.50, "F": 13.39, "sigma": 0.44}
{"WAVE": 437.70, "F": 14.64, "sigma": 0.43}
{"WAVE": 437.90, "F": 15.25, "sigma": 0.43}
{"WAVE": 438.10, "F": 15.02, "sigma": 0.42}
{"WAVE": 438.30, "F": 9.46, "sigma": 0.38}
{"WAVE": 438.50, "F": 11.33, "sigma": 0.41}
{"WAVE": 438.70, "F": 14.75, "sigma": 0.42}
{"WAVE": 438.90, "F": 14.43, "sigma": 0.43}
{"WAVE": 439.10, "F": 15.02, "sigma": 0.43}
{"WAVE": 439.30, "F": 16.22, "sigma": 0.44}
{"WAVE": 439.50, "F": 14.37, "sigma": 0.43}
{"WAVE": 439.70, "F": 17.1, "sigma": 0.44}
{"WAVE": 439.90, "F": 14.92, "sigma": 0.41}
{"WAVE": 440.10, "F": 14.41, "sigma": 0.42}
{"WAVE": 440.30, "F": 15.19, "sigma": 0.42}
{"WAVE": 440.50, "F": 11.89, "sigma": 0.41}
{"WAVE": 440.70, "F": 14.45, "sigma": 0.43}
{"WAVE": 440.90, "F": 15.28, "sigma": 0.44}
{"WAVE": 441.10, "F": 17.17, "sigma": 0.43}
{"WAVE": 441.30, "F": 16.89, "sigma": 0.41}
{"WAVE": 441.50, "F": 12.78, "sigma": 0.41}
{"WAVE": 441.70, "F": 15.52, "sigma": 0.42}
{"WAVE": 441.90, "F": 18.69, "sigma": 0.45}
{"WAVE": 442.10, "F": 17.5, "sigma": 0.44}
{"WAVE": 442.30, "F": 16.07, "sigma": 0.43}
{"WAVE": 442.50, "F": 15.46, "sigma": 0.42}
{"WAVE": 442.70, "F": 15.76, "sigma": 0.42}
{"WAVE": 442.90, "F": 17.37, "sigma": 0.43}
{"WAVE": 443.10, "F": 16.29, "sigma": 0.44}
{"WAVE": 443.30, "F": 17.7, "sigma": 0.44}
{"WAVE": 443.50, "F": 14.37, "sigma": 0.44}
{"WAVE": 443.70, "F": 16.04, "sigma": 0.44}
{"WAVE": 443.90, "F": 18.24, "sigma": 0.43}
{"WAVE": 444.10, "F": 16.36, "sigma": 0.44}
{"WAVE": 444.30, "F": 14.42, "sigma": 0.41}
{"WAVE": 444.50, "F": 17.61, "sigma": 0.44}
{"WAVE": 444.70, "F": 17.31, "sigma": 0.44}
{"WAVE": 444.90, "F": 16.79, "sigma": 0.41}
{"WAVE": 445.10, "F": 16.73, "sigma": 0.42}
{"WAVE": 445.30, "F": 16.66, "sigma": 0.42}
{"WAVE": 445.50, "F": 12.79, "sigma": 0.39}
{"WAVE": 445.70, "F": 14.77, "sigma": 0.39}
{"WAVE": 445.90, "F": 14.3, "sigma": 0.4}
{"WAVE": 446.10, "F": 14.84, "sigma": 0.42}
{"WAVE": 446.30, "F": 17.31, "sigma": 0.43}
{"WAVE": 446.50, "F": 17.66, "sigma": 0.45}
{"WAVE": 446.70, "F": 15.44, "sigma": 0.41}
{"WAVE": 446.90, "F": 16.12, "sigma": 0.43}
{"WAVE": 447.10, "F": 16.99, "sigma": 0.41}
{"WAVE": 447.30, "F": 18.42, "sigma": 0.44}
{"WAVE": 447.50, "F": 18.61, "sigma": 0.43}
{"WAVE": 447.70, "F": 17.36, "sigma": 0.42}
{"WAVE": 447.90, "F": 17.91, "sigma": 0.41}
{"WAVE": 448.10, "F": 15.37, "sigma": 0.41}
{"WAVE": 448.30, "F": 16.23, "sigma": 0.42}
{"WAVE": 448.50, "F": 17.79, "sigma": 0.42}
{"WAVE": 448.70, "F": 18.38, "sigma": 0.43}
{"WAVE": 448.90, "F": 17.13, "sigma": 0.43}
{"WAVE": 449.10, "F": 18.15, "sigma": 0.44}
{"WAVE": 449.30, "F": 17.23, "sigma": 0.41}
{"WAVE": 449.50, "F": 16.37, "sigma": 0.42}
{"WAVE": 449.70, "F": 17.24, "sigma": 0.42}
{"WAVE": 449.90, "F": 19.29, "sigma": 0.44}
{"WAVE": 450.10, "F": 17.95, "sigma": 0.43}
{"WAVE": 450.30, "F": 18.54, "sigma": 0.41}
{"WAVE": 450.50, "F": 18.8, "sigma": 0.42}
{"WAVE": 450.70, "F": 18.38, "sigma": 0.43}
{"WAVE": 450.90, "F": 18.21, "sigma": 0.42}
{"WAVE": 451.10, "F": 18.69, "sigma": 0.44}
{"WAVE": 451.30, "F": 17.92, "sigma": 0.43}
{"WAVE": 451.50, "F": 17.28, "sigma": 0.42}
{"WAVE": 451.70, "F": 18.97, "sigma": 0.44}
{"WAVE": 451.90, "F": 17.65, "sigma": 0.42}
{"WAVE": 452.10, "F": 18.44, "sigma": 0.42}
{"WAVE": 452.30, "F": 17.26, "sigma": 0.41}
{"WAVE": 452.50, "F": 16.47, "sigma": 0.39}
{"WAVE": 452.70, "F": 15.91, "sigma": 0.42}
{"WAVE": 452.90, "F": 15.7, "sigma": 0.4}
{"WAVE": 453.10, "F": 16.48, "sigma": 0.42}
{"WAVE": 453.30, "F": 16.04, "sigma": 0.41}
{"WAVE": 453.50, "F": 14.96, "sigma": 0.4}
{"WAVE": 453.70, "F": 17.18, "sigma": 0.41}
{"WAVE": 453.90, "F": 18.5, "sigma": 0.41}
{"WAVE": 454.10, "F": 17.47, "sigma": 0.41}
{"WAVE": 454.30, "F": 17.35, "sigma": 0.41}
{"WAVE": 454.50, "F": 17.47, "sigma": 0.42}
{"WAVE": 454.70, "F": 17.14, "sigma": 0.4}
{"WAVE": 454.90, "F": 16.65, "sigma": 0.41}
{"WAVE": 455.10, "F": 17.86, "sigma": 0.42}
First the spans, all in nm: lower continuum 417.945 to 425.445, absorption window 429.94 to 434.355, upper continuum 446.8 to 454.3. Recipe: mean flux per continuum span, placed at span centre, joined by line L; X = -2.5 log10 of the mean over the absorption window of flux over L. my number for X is 0.15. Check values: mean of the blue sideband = 13.5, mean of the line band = 13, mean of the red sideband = 17.4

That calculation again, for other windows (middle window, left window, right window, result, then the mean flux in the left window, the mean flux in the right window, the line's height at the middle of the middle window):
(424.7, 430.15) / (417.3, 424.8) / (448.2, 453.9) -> 0.13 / 13.6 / 17.5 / 14.4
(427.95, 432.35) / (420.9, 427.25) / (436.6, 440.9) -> 0.14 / 13.3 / 14.4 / 13.8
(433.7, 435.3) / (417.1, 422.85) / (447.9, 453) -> 0.05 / 13.5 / 17.6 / 15.5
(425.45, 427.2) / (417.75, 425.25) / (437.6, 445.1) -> 0.06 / 13.6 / 15.5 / 14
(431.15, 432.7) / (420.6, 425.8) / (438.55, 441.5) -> 0.07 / 13.5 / 15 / 14.3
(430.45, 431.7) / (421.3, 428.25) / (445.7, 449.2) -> 0.28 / 13.2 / 16.9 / 14.2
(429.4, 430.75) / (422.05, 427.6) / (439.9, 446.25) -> 0.28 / 12.8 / 15.8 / 13.7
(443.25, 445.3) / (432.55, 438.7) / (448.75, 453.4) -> -0.01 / 15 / 17.6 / 16.4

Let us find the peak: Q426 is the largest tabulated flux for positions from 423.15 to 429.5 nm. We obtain 15.87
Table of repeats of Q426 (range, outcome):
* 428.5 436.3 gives 17.55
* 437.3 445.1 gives 18.69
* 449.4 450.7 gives 19.29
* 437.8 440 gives 17.1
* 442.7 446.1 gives 18.24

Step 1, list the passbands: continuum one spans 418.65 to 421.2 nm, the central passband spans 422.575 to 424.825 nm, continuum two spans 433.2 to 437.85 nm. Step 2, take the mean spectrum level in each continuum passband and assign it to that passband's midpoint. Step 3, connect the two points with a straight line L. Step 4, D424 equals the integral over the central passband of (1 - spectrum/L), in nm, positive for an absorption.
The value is 0.22 nm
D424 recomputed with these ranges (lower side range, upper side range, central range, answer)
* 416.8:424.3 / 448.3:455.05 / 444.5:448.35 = 0.09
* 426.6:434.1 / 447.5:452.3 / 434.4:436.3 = -0.24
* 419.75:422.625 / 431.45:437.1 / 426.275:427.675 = 0.15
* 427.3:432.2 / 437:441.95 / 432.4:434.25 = -0.19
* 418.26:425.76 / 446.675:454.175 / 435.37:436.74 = -0.07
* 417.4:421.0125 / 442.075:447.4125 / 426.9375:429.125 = 0.31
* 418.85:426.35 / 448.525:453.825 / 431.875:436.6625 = -0.04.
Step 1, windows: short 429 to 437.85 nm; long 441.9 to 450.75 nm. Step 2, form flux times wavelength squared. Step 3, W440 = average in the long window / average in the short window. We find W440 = 1.3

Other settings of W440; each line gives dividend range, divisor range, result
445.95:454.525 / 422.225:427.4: 1.52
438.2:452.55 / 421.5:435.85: 1.33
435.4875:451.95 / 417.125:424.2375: 1.34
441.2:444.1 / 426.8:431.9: 1.44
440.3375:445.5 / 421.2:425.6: 1.33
